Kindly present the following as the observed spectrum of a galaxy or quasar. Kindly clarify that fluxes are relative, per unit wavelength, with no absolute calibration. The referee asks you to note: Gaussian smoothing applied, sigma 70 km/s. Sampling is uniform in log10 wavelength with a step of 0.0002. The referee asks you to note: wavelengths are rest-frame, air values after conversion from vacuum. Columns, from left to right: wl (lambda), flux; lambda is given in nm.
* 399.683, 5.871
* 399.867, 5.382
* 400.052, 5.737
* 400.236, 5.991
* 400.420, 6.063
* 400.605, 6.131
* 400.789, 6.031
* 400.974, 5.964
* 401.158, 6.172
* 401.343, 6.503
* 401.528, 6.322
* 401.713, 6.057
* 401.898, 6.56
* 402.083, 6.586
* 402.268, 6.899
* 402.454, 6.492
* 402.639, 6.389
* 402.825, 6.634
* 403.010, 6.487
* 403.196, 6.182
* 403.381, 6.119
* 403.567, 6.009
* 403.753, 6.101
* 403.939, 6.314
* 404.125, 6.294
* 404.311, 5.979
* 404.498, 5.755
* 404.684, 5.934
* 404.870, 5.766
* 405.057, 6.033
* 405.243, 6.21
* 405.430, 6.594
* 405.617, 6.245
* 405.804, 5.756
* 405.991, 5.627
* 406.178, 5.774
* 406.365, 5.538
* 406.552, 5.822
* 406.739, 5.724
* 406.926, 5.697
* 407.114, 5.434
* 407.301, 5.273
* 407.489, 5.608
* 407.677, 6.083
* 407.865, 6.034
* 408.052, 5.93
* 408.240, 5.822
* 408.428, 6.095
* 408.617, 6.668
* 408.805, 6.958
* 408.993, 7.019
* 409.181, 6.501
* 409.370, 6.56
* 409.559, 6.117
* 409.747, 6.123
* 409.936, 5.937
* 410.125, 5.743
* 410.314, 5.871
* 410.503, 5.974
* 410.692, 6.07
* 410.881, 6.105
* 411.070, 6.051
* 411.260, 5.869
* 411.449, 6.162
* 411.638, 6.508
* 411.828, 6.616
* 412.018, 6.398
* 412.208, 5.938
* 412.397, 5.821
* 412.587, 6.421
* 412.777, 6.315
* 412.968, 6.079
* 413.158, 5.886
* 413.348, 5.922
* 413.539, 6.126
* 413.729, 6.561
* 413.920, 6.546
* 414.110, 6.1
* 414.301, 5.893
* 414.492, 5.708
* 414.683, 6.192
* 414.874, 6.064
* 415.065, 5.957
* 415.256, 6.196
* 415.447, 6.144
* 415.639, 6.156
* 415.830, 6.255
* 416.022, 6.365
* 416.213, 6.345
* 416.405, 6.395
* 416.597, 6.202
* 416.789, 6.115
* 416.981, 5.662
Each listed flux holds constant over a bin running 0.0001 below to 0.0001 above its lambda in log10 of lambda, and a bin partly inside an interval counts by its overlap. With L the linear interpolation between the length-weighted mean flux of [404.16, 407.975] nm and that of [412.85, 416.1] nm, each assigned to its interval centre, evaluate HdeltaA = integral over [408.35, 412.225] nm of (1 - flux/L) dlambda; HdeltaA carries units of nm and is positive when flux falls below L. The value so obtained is -0.17 nm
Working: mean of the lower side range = 5.85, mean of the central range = 6.26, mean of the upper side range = 6.13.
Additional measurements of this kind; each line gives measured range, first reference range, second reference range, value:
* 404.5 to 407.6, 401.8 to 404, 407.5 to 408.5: 0.16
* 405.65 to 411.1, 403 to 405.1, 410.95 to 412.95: 0.13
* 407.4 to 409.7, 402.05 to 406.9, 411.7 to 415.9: -0.06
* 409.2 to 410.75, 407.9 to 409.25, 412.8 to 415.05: 0.06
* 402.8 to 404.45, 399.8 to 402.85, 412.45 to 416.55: 0.00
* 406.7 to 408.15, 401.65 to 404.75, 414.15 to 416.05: 0.11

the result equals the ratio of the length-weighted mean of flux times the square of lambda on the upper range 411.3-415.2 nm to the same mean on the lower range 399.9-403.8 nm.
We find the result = 1.04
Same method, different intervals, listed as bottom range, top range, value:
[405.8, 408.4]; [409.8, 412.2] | 1.08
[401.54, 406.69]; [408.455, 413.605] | 1.04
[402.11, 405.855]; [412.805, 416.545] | 1.04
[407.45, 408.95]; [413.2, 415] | 1.01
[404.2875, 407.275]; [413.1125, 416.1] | 1.09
